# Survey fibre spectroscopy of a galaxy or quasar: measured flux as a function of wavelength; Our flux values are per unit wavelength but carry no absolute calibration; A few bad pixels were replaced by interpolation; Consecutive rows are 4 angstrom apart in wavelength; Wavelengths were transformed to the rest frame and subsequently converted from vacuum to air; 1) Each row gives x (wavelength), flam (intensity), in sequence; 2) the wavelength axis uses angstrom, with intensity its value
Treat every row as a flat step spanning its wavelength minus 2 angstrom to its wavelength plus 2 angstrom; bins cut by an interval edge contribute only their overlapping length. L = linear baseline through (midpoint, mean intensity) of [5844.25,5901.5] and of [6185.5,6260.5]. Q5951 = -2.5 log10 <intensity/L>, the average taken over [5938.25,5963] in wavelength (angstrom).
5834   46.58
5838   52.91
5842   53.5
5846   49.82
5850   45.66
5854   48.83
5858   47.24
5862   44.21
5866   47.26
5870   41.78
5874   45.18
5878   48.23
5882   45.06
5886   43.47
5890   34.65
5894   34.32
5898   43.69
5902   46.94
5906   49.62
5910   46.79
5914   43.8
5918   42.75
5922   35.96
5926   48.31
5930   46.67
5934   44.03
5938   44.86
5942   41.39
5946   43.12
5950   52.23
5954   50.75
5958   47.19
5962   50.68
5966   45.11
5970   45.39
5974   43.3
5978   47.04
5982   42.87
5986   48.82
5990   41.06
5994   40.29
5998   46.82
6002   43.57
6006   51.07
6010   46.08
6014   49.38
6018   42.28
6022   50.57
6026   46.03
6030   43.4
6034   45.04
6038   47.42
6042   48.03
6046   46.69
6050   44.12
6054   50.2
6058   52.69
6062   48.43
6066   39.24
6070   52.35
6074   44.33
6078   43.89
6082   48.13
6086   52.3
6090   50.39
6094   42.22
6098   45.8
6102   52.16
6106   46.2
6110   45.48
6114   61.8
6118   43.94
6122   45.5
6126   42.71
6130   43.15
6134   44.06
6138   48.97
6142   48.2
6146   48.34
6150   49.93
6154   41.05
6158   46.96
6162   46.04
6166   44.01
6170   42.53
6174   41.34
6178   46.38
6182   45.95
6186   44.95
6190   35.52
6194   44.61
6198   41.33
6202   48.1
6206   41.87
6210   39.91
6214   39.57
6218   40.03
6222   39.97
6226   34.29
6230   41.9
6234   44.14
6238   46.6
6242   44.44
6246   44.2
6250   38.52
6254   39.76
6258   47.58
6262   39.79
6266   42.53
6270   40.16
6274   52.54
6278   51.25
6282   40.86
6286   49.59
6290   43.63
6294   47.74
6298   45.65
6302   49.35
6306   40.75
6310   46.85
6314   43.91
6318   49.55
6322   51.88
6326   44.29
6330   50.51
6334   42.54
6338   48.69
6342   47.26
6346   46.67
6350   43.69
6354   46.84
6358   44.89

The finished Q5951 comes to -0.08 mag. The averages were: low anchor 44.3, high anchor 41.9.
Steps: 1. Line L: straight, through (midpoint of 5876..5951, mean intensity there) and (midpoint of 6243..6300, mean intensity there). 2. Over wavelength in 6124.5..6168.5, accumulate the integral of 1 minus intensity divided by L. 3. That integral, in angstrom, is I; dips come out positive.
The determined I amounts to -1.4 angstrom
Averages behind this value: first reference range 43.9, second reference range 44.6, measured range 45.8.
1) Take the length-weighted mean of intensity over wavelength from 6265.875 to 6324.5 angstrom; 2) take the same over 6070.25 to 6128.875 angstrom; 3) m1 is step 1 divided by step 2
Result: 0.98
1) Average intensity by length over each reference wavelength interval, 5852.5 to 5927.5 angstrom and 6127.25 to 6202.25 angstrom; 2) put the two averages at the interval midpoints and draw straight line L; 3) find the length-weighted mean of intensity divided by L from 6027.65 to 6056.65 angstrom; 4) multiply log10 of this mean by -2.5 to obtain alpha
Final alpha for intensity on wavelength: -0.05 mag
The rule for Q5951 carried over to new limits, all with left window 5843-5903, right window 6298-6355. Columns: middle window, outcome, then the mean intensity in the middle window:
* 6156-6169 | 0.01 mag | 45.4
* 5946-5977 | -0.06 mag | 47.5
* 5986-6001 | 0.04 mag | 43.6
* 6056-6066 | -0.07 mag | 48.3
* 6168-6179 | 0.07 mag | 43.1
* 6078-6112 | -0.05 mag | 47.6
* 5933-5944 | 0.04 mag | 43.4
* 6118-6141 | 0.02 mag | 44.9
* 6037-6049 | -0.04 mag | 47.1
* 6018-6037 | -0.02 mag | 45.9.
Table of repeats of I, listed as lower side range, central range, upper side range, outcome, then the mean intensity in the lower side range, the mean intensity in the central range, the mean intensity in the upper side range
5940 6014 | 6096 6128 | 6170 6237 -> -3.19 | 46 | 47.9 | 42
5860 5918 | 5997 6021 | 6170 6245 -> -1.88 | 43.9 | 46.7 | 42.3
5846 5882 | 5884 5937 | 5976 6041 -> 3.31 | 46.2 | 43.2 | 45.8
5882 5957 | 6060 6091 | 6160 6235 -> -3.05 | 44.1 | 47.3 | 42.2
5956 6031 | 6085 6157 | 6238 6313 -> -3.01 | 45.9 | 47.3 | 44.8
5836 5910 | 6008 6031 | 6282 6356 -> -0.22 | 45.7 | 46.4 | 46.5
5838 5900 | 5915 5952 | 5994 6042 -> 1.04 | 45.1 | 44.4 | 46.3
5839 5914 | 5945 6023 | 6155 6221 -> -3.14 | 45.4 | 46.4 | 43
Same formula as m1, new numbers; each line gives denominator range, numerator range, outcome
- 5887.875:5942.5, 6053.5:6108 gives 1.10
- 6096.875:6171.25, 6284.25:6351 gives 1.00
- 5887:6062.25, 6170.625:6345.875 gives 0.97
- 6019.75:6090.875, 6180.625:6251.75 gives 0.89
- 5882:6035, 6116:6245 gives 0.97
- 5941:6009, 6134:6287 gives 0.95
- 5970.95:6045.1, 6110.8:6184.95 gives 1.01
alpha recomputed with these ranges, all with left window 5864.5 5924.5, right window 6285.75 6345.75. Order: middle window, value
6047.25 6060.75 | -0.10 mag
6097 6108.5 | -0.07 mag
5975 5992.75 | -0.02 mag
